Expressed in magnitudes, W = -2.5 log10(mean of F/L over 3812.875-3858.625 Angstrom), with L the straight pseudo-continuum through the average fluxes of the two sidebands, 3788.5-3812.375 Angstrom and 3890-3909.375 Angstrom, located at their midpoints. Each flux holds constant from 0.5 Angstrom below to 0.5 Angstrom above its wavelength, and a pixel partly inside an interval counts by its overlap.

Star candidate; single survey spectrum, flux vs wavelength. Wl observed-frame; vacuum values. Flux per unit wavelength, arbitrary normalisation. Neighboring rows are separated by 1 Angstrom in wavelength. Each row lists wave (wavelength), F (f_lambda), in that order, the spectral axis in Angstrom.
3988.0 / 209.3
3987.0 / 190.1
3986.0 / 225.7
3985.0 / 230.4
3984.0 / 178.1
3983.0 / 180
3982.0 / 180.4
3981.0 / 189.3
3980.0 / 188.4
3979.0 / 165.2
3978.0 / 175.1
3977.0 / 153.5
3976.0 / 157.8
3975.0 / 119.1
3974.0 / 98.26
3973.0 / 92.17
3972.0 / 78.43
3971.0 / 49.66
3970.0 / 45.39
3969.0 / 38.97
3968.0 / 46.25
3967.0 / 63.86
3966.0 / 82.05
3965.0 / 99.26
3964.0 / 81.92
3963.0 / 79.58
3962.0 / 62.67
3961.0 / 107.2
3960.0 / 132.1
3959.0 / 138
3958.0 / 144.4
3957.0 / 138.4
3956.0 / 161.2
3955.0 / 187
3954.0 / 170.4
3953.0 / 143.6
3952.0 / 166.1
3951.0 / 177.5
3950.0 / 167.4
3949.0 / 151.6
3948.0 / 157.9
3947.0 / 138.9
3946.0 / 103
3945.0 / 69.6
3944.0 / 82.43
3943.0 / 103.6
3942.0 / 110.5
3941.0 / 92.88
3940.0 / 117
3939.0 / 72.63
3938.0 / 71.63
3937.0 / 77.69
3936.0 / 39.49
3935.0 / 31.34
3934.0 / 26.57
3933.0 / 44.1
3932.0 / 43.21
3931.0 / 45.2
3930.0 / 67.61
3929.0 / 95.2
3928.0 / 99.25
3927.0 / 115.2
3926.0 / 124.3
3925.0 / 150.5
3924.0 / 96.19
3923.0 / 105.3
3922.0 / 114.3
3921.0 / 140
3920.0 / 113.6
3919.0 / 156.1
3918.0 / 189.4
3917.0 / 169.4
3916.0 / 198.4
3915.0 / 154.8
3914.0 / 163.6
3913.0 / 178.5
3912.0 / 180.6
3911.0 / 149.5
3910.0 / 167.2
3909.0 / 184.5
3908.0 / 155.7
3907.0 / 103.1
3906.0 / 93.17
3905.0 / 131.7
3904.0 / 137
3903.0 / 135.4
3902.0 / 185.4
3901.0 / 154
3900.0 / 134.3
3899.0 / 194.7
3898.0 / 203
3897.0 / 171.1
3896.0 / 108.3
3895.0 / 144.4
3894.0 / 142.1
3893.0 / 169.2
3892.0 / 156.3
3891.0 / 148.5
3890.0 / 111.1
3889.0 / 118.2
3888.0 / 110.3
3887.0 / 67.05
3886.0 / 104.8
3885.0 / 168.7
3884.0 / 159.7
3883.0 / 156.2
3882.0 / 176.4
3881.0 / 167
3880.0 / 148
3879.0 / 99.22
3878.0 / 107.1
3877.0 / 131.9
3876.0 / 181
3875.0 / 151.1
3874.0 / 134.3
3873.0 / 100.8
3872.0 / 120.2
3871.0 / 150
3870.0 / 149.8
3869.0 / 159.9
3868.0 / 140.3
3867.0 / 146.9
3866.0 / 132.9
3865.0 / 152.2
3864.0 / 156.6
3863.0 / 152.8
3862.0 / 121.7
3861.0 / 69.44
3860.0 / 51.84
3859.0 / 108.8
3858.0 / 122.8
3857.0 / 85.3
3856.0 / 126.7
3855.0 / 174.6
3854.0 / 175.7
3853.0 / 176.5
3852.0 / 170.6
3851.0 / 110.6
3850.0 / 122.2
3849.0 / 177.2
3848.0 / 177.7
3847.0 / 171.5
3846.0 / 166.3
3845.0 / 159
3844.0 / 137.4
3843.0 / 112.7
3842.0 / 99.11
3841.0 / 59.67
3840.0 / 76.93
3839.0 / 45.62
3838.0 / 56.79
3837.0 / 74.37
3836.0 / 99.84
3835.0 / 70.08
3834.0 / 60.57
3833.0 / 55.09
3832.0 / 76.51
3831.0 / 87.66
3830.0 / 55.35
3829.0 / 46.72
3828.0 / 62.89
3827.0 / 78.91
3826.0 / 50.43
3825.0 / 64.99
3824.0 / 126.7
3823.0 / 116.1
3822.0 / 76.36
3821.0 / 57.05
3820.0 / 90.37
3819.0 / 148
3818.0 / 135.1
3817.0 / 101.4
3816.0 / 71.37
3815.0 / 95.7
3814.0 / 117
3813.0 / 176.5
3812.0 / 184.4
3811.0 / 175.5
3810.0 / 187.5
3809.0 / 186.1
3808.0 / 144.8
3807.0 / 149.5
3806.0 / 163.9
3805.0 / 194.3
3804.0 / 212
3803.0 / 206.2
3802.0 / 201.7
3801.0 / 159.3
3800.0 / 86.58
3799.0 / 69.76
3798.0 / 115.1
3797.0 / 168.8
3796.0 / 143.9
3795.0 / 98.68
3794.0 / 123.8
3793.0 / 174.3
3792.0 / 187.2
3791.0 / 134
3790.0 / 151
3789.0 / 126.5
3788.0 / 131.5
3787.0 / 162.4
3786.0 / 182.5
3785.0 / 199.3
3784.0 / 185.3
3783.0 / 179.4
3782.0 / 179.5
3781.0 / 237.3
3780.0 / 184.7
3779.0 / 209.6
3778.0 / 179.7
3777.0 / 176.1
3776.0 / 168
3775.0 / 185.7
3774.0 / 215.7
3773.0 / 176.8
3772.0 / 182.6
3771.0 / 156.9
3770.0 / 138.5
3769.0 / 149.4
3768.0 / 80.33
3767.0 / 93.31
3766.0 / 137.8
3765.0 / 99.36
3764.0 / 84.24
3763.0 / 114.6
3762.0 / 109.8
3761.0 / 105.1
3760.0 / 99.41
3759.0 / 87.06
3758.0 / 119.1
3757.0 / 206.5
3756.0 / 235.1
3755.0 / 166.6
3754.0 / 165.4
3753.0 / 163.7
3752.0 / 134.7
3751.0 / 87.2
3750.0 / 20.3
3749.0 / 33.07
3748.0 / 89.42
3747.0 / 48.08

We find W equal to 0.40 mag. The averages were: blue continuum 156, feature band 106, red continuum 149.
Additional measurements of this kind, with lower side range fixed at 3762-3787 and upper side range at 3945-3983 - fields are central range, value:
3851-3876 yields 0.07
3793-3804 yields 0.10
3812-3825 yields 0.35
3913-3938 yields 0.23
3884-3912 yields -0.05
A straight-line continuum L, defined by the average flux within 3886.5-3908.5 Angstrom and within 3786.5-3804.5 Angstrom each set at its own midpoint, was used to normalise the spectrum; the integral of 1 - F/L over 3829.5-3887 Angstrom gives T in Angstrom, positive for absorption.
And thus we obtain 7.5 Angstrom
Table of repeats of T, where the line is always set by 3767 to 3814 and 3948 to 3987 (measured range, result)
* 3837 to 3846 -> 3.4 Angstrom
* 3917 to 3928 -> 0.8 Angstrom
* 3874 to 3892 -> 1.4 Angstrom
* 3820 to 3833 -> 6.8 Angstrom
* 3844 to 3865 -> 1.9 Angstrom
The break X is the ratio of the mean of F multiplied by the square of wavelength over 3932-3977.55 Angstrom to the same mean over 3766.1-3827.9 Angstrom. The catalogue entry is 0.76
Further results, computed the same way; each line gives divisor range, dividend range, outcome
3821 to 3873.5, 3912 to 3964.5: 1.10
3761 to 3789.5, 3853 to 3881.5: 0.89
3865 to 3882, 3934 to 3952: 0.76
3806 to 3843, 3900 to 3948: 1.23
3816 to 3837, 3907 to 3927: 1.91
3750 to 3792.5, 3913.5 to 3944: 0.74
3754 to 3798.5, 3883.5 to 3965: 0.89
